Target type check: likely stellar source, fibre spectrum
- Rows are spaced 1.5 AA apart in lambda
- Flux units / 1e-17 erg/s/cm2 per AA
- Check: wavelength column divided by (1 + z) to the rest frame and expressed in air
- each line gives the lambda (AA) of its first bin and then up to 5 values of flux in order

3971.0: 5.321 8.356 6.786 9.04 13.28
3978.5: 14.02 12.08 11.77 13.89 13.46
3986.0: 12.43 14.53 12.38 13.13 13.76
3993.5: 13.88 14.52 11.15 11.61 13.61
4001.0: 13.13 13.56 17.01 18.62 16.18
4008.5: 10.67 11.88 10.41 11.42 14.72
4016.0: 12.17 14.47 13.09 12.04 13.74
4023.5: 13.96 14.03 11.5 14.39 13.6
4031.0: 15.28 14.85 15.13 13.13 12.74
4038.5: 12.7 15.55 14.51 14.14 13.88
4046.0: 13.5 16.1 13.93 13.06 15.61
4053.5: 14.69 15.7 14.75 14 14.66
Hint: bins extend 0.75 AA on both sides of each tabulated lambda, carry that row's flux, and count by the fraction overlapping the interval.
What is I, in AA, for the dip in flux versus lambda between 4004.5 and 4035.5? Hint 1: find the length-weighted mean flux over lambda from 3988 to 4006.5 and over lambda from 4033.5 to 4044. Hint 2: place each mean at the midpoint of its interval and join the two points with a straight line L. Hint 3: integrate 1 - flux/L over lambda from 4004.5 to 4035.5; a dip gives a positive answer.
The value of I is 0.7 AA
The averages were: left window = 13.9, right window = 14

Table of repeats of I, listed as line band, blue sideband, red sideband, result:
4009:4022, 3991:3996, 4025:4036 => 1.29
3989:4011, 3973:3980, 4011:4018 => -3.17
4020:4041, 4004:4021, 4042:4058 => 0.24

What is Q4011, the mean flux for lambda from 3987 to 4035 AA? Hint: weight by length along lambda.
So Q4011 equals 13.6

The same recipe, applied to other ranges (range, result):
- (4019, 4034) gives 13.8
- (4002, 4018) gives 13.7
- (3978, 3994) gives 13.2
